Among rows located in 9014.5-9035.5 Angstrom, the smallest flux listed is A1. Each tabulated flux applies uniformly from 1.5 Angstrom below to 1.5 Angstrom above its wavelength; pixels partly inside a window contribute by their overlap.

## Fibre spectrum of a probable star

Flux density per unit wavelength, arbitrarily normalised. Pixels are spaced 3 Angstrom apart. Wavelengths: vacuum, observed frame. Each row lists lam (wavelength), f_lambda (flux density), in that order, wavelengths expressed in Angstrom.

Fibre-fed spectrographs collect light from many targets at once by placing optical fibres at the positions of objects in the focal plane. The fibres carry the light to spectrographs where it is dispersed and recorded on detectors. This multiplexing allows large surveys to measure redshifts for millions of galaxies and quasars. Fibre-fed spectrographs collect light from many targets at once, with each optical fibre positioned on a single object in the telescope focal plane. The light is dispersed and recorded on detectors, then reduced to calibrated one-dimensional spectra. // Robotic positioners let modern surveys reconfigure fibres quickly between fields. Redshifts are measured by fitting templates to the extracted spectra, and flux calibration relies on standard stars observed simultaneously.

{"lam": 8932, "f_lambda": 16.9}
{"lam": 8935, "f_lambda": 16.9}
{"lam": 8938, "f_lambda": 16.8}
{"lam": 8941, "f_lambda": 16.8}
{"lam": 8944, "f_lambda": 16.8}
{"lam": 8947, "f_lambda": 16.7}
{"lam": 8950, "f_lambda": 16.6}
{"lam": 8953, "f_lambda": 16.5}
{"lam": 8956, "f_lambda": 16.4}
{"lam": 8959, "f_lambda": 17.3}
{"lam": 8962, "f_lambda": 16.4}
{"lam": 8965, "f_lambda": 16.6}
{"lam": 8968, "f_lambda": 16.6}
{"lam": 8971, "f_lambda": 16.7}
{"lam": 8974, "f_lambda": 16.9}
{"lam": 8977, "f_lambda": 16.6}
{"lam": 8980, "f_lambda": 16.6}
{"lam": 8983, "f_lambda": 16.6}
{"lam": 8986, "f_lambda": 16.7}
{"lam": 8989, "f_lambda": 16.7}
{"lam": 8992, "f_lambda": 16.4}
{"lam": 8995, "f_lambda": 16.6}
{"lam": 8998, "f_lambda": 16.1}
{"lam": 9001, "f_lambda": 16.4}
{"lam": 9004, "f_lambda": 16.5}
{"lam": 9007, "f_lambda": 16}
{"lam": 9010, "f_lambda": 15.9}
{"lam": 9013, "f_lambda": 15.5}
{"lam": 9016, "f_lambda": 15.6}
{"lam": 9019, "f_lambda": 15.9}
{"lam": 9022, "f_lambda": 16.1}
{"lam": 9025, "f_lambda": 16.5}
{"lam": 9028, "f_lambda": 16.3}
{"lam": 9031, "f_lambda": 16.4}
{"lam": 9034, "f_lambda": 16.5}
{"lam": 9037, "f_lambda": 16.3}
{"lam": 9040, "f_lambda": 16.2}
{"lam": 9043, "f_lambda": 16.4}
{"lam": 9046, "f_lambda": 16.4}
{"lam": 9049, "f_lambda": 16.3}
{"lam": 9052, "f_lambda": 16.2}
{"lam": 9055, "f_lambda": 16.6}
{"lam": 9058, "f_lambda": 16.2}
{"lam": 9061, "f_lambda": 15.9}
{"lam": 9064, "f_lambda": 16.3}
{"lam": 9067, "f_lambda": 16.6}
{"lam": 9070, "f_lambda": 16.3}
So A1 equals 15.6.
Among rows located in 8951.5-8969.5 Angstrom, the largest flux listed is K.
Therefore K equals 17.3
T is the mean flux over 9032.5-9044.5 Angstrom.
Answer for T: 16.3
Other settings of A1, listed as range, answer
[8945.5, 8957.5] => 16.4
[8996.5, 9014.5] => 15.5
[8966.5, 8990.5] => 16.6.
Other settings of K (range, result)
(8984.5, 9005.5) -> 16.7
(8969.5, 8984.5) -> 16.9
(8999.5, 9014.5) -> 16.5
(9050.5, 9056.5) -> 16.6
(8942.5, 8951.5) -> 16.8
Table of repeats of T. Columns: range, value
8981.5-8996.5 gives 16.6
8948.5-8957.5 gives 16.5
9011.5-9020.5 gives 15.7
